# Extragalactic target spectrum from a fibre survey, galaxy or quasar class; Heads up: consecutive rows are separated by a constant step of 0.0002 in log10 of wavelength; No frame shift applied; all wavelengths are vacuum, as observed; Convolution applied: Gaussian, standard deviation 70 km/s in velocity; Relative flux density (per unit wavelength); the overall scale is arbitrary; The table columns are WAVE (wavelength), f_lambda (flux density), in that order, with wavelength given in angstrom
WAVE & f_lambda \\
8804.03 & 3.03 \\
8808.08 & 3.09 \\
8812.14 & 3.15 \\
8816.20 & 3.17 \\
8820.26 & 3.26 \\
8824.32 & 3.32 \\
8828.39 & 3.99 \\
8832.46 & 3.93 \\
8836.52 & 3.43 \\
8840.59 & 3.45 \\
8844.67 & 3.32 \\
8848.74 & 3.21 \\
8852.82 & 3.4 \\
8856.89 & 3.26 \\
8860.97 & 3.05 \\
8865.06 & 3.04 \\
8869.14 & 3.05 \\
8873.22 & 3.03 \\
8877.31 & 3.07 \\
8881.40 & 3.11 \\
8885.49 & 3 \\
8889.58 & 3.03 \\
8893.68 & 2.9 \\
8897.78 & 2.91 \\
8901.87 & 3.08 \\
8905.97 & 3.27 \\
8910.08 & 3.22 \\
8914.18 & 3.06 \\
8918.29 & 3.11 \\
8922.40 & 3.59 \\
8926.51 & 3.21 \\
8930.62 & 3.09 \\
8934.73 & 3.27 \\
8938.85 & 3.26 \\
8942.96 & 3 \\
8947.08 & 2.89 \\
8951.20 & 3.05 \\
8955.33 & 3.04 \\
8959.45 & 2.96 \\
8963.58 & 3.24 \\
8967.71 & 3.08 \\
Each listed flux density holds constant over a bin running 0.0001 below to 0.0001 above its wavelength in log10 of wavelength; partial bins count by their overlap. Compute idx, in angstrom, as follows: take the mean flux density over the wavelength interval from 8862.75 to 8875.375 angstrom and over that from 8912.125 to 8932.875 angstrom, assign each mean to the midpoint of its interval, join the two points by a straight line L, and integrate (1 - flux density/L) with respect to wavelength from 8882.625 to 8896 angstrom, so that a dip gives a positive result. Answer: 0.52 angstrom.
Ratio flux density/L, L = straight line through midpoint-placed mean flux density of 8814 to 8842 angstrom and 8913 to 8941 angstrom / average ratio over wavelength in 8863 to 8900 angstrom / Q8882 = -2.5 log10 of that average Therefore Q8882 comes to 0.12 mag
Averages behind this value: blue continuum 3.51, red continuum 3.23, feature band 3.02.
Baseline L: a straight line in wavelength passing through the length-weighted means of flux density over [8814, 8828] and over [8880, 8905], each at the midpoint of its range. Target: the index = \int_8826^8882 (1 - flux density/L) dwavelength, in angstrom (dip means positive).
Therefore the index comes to -2.2 angstrom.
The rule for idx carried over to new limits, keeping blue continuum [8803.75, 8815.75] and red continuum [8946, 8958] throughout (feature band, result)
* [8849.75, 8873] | -0.6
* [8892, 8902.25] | 0.3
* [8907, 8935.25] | -1.8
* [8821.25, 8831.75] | -1.9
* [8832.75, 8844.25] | -1.5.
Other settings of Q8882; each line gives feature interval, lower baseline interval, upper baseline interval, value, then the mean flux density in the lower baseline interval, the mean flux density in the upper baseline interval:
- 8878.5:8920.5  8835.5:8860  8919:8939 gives 0.08 mag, 3.33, 3.27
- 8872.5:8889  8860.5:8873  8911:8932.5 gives 0.01 mag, 3.04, 3.21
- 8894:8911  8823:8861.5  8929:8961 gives 0.05 mag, 3.45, 3.07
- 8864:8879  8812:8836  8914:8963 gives 0.10 mag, 3.49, 3.13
